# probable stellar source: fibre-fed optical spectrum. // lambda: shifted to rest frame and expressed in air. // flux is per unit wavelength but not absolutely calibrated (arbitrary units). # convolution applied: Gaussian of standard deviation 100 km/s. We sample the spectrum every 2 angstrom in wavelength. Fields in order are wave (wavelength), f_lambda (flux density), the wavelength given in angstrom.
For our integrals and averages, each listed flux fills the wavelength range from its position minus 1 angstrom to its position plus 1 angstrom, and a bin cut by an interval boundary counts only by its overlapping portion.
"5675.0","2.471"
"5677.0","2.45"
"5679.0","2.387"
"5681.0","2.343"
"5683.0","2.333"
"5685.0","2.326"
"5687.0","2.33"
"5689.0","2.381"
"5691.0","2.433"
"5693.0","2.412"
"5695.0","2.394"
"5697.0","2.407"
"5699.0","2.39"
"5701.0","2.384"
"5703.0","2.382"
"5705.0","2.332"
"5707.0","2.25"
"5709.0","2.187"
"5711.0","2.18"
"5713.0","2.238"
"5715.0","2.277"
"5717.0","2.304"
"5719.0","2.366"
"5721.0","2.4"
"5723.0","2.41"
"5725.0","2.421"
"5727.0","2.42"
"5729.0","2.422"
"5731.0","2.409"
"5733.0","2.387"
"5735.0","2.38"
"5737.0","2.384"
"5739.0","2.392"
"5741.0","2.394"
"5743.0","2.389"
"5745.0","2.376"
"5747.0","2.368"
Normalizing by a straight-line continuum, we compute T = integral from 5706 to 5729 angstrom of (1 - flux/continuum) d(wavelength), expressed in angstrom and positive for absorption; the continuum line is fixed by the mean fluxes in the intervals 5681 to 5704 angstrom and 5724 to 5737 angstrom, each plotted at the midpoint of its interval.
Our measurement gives 0.7 angstrom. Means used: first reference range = 2.38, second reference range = 2.4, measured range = 2.32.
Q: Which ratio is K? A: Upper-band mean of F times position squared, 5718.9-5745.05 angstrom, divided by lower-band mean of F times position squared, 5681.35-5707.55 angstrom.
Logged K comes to 1.03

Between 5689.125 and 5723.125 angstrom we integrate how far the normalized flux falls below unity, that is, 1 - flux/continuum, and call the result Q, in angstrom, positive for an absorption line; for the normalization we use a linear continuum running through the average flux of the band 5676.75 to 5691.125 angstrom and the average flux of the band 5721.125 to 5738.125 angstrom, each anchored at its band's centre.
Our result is 0.66 angstrom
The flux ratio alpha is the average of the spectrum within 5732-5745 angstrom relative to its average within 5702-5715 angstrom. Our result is 1.1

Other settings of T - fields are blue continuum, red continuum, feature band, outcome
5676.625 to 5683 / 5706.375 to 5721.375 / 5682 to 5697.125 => -0.18 angstrom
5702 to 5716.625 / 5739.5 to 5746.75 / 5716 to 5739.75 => -0.62 angstrom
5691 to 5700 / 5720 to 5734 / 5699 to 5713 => 0.68 angstrom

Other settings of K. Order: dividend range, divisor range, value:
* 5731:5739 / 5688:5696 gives 1.01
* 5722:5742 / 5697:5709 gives 1.04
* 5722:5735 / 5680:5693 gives 1.04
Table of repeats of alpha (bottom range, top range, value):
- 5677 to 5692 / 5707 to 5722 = 0.96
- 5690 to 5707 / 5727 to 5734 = 1.01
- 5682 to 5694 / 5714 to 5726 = 1.00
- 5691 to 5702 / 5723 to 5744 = 1.00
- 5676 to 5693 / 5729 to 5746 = 1.01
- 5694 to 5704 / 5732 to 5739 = 1.00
